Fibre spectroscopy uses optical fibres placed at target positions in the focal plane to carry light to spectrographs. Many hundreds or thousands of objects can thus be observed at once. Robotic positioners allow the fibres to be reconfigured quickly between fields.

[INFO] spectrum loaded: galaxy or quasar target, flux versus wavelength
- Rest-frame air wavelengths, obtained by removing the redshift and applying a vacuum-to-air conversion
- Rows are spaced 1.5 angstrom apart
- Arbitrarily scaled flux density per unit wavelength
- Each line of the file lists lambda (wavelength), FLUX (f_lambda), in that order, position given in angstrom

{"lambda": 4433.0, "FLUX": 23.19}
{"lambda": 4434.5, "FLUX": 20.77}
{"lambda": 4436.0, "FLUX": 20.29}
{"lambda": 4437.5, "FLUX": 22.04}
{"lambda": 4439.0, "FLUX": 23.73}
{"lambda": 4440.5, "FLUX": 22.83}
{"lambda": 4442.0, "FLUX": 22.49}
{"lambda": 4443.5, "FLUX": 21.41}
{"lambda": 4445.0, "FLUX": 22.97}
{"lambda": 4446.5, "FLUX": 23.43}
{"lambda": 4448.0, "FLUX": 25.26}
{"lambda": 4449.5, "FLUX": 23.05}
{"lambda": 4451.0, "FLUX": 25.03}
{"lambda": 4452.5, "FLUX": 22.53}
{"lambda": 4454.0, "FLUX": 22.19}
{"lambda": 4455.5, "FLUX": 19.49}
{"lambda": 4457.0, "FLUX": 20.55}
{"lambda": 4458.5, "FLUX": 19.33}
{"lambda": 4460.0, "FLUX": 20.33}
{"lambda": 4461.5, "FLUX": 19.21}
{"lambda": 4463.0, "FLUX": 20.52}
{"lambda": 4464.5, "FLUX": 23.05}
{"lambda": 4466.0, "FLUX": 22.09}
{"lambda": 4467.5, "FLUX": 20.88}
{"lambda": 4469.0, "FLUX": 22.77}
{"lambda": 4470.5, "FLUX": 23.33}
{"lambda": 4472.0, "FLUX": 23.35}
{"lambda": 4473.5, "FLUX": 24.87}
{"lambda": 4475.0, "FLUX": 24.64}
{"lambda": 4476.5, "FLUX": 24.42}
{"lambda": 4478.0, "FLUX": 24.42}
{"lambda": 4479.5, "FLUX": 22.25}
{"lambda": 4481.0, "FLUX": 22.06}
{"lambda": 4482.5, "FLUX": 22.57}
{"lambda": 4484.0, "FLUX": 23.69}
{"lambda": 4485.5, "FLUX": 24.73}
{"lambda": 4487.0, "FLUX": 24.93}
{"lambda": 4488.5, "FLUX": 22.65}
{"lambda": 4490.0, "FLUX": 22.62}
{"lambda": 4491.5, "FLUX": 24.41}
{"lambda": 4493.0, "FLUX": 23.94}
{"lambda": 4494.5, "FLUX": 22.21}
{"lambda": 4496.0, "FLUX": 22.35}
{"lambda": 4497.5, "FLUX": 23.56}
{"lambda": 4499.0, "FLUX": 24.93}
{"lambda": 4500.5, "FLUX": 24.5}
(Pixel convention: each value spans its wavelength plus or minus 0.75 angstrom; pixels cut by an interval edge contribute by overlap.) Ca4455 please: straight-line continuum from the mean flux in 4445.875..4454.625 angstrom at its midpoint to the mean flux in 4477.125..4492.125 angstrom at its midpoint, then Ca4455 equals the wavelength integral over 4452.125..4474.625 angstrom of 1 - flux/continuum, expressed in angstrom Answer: 1.8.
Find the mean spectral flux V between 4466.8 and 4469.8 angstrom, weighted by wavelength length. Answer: 21.9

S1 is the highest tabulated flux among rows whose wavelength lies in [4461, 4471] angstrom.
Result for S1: 23.33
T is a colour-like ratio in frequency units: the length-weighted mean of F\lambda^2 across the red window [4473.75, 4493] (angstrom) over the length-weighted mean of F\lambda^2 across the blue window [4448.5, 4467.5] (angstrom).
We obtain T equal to 1.1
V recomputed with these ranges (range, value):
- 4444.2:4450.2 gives 23.7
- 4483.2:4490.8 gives 23.7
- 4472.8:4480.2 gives 24.1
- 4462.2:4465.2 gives 21.7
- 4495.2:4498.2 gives 22.9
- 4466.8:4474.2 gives 23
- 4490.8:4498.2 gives 23.3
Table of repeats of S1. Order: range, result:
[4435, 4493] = 25.26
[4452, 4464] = 22.53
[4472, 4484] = 24.87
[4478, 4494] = 24.93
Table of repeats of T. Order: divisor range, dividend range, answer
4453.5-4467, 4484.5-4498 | 1.15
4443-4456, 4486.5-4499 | 1.04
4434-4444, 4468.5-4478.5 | 1.11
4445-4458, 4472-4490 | 1.06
